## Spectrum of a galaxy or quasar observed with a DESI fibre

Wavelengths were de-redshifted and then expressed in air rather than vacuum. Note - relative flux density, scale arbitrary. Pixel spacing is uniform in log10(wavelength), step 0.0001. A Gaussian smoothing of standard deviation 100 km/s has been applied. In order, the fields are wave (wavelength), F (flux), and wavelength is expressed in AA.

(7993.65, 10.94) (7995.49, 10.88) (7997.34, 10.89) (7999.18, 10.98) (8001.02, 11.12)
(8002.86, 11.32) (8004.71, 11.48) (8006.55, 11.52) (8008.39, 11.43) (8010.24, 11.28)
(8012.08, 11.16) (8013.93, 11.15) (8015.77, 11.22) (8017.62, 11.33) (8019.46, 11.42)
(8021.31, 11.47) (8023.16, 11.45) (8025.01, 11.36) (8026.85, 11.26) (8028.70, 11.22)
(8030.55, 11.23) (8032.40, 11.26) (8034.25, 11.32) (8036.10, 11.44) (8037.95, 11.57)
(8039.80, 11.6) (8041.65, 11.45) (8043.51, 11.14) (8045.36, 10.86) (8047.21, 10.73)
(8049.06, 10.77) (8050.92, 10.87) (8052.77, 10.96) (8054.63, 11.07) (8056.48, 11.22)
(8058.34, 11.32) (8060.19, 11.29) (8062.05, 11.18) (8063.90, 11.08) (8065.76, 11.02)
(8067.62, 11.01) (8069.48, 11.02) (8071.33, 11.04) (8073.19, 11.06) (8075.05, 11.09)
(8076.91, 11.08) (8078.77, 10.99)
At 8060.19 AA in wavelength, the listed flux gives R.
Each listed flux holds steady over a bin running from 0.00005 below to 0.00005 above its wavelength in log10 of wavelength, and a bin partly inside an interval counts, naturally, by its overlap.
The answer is 11.29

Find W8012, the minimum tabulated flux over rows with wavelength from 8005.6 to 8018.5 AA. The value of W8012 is 11.15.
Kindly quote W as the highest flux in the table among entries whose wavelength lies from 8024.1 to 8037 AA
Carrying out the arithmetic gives 11.44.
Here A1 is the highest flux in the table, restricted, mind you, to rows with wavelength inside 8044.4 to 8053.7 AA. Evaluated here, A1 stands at 10.96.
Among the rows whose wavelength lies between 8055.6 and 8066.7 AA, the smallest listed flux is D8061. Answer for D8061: 11.02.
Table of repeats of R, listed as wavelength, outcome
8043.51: 11.14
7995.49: 10.88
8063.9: 11.08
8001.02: 11.12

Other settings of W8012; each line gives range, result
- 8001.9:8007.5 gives 11.32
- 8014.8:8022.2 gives 11.22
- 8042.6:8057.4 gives 10.73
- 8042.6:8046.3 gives 10.86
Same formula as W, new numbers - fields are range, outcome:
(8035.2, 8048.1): 11.6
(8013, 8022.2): 11.47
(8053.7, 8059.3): 11.32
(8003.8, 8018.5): 11.52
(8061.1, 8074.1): 11.18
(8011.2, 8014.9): 11.16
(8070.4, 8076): 11.09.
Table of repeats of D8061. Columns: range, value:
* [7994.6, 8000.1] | 10.88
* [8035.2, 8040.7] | 11.44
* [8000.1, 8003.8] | 11.12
